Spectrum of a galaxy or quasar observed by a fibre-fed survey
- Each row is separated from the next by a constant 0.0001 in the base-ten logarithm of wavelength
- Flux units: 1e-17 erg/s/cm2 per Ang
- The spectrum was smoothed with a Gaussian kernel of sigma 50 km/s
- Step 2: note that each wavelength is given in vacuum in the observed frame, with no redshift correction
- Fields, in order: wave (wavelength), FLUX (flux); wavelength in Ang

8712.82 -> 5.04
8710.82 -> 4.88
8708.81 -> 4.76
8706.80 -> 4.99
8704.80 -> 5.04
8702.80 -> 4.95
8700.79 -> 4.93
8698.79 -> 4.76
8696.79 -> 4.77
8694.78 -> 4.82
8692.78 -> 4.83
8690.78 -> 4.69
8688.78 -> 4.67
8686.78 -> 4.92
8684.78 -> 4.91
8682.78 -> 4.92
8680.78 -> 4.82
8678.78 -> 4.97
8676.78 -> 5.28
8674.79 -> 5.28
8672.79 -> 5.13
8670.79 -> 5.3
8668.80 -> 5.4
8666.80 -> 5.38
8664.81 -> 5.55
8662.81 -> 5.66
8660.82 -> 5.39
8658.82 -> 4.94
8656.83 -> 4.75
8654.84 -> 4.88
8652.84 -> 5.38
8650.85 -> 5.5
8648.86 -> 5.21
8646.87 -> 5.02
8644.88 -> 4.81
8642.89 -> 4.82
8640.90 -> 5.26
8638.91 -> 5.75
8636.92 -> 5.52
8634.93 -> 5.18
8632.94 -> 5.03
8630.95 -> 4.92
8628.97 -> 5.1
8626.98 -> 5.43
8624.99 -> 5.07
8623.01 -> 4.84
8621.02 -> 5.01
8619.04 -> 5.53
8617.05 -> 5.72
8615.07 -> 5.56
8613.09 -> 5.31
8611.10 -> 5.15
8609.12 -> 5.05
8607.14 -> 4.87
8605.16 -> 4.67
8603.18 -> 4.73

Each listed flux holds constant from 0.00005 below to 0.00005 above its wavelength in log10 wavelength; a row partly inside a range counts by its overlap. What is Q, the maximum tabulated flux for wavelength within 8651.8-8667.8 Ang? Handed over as 5.66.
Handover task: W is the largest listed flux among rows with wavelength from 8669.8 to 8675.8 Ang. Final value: 5.3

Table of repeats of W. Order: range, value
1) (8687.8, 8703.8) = 4.95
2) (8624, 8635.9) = 5.43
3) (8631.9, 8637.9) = 5.52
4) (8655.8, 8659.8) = 4.94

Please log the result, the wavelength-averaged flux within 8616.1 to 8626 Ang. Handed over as 5.23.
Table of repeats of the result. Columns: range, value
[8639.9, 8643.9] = 5.04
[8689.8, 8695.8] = 4.78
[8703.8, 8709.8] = 4.93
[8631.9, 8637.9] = 5.24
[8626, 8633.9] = 5.12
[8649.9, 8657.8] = 5.13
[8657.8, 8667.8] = 5.38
